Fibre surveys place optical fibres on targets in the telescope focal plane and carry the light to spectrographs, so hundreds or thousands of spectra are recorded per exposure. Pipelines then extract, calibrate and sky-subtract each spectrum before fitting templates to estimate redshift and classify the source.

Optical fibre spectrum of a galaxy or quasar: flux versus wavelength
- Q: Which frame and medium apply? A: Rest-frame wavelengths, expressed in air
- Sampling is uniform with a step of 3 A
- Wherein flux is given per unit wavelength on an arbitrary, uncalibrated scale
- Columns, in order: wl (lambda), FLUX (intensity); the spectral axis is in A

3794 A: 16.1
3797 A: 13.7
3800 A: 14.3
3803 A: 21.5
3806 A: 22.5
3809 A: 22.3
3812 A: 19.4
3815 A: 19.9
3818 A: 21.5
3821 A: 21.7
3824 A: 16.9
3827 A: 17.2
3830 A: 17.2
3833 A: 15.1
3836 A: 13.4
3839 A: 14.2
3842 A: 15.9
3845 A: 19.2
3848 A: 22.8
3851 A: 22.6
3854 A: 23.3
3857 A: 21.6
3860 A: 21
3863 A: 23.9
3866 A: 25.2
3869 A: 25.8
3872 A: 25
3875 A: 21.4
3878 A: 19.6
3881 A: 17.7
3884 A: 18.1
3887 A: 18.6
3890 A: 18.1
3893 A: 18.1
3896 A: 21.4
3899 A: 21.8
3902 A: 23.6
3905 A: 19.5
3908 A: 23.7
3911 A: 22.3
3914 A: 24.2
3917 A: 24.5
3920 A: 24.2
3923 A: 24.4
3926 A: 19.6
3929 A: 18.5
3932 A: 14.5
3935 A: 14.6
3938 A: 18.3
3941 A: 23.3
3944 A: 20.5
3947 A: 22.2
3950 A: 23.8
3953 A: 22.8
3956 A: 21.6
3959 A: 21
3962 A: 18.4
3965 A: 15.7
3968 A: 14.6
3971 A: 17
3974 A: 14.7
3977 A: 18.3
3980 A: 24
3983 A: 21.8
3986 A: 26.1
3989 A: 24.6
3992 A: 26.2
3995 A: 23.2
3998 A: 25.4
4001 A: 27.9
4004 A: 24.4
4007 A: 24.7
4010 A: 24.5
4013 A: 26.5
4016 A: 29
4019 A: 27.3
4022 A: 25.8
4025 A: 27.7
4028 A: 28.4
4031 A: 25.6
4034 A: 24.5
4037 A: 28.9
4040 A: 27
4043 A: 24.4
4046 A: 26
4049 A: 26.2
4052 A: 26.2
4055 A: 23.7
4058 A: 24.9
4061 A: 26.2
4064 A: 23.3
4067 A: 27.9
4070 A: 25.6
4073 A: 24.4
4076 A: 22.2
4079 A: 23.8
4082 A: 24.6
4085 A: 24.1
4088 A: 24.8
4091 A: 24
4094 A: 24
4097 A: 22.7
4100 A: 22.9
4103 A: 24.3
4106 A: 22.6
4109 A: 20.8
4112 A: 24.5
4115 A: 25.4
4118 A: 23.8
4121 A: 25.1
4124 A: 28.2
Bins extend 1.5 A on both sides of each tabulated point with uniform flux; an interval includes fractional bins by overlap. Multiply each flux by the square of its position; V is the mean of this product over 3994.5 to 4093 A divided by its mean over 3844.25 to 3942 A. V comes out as 1.30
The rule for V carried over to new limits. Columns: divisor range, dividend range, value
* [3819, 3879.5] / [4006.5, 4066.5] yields 1.42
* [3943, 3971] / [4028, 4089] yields 1.34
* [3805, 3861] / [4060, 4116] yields 1.42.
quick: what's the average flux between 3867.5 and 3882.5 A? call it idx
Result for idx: 21.9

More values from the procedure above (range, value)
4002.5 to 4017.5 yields 25.8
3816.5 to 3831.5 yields 18.9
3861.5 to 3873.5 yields 25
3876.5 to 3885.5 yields 18.5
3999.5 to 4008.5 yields 25.7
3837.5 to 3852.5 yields 18.9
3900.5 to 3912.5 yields 22.3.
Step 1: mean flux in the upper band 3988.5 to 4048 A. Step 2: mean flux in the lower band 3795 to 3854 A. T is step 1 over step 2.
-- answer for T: 1.4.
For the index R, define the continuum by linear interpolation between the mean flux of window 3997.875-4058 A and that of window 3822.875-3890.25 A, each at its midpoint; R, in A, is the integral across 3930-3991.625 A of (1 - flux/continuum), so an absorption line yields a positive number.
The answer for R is 9.6 A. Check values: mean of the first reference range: 19.8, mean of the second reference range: 26.2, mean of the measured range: 20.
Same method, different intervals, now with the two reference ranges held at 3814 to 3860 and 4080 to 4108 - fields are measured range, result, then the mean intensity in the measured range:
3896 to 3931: -3.3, 22.2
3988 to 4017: -4.7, 25.6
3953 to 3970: 2.1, 18.6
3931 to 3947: 1.6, 18.7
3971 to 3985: 1.2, 19.6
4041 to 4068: -2.8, 25.4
